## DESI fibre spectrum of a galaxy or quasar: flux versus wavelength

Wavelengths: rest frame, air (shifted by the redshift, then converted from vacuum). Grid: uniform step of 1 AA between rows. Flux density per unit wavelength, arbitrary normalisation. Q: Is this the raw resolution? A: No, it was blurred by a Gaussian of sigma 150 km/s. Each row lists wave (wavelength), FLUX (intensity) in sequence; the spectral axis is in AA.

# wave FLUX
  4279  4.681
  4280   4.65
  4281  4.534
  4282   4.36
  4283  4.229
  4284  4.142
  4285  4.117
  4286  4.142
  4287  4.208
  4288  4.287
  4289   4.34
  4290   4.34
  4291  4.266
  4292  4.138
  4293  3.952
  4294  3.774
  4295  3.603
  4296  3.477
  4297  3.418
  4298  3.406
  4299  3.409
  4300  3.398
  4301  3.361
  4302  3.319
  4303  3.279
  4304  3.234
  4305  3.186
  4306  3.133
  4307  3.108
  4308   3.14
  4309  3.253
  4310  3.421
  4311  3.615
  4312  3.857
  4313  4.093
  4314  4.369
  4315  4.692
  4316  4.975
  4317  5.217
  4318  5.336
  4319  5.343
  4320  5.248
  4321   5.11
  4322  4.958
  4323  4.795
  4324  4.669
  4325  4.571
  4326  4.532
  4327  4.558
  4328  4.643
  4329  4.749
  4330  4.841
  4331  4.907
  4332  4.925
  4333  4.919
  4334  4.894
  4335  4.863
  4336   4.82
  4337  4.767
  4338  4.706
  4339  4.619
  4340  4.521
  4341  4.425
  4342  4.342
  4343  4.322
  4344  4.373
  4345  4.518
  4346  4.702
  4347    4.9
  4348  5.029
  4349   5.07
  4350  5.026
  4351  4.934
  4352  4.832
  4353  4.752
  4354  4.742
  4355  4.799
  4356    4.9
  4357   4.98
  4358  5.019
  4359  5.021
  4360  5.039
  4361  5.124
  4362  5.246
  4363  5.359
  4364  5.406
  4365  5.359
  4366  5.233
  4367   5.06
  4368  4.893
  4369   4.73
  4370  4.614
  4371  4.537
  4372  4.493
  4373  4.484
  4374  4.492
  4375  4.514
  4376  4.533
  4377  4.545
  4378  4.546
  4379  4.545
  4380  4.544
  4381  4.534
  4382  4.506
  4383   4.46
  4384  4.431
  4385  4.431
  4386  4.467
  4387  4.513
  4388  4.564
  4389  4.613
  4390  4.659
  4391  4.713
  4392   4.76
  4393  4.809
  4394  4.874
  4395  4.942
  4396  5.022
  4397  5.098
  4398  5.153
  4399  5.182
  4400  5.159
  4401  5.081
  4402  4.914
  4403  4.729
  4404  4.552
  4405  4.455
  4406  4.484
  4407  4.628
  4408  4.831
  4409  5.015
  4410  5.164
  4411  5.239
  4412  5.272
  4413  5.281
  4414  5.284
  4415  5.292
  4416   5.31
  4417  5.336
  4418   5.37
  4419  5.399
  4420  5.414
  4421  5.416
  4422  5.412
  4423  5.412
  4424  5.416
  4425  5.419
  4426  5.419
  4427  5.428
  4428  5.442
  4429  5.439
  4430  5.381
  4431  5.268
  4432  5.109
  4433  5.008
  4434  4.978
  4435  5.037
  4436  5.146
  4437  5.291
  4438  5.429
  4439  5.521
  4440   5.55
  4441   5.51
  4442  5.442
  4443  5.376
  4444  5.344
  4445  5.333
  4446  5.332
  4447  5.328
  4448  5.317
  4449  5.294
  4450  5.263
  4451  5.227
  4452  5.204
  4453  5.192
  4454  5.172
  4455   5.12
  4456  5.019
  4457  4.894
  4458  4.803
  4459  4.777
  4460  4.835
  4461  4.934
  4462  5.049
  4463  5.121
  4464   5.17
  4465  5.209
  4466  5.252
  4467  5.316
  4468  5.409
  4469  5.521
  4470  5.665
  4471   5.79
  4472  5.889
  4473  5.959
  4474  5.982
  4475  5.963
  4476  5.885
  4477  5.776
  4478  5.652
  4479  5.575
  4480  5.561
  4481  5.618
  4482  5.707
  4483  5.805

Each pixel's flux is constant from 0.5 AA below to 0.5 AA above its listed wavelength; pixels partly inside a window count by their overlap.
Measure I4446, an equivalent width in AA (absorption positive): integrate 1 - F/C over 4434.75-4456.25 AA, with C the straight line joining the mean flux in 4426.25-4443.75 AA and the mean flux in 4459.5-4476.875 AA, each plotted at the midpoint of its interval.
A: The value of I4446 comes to 0.3 AA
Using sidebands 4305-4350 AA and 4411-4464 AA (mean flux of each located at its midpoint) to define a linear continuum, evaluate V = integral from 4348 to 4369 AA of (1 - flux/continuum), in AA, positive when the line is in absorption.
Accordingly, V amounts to -1.3 AA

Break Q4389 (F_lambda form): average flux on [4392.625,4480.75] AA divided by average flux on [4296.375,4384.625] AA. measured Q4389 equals 1.16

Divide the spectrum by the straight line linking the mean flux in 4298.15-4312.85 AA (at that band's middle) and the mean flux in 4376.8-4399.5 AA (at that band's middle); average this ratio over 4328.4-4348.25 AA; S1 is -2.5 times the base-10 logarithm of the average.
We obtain -0.21 mag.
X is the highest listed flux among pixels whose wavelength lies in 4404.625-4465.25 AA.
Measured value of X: 5.55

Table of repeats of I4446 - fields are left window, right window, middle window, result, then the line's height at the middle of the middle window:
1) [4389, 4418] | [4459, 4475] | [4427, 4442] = -0.34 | 5.18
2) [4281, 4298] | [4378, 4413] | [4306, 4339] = -2.01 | 4.27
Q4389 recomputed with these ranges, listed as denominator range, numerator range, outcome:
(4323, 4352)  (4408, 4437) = 1.12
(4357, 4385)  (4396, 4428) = 1.08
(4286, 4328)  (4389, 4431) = 1.26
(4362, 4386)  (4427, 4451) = 1.13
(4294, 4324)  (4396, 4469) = 1.31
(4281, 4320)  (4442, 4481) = 1.36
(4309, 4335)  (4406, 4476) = 1.13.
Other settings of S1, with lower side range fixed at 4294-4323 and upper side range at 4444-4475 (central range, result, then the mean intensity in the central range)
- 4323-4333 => -0.150 mag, 4.73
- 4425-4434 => -0.058 mag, 5.3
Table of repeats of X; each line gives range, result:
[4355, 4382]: 5.406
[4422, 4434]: 5.442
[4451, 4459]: 5.227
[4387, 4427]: 5.428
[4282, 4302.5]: 4.36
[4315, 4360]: 5.343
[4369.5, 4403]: 5.182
